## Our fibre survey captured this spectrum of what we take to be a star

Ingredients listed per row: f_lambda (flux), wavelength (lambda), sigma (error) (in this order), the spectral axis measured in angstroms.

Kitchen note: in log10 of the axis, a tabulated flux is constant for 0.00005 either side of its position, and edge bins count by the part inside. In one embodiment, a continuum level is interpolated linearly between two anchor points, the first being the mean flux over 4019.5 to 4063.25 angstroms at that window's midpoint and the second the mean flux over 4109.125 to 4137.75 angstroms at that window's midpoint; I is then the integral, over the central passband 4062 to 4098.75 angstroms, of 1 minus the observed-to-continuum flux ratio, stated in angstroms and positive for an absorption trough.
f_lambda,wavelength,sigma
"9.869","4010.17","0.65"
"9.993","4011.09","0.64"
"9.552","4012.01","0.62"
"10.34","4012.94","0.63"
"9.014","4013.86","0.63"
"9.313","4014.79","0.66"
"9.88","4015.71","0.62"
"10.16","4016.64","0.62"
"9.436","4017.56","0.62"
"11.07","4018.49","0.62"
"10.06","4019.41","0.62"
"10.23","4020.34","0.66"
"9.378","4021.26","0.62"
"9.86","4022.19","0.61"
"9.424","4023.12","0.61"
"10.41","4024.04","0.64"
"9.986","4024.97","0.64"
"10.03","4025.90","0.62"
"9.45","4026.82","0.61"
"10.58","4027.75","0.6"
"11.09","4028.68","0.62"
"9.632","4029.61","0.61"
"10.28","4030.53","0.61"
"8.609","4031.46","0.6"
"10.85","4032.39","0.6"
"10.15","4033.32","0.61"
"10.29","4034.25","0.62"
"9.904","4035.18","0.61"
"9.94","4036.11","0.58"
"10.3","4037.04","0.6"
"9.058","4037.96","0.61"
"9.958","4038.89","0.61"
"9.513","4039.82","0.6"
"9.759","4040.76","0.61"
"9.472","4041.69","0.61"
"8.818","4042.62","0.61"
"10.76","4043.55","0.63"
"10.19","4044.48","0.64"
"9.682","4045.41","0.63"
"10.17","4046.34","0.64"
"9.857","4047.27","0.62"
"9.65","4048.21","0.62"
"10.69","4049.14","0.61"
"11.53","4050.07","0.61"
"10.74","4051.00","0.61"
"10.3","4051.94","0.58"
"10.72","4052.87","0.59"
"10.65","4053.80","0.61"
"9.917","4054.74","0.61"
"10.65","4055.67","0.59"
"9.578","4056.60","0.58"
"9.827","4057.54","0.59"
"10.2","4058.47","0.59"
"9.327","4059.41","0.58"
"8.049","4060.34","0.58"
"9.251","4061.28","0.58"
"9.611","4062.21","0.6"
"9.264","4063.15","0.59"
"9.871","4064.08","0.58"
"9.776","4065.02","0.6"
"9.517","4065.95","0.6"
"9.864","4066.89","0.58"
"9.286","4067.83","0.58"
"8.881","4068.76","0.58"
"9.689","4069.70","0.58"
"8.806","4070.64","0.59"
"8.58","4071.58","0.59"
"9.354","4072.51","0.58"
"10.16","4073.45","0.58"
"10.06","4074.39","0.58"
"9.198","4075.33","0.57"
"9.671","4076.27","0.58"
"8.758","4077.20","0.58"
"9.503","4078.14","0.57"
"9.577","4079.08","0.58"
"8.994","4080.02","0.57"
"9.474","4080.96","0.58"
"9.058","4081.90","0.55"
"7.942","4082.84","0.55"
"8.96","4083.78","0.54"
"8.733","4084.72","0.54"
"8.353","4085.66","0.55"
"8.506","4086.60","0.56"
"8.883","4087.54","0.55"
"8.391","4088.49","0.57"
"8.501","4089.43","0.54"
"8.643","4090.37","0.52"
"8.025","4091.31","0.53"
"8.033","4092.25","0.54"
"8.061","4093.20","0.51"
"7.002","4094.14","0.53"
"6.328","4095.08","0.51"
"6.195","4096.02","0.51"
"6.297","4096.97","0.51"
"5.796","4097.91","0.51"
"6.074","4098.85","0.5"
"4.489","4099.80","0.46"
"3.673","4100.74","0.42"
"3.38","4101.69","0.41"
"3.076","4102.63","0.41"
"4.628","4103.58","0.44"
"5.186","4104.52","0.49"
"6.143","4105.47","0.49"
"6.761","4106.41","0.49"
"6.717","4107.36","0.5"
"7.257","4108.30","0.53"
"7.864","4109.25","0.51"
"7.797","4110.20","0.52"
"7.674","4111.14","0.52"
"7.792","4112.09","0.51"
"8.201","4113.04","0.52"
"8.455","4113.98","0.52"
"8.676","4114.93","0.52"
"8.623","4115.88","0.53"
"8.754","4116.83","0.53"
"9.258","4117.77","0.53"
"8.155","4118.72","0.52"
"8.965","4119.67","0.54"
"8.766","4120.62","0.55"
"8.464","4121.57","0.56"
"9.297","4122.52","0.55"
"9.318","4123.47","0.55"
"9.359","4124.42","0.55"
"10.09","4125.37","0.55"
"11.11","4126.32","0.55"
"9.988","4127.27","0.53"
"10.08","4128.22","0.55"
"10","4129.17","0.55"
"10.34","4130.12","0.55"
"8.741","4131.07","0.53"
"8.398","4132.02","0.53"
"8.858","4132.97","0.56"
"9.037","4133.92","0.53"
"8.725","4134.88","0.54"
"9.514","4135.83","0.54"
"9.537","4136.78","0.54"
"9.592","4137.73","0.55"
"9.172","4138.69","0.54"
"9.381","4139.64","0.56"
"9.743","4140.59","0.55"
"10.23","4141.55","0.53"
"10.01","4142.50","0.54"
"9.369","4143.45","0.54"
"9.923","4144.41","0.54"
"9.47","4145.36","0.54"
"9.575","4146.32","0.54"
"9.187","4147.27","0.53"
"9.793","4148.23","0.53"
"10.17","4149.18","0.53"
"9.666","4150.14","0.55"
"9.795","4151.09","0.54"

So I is 3.3 angstroms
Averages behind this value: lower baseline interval 9.95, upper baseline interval 9.02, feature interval 8.67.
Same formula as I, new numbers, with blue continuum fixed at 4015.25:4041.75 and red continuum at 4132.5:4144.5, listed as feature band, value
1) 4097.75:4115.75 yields 6.1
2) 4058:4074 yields 0.7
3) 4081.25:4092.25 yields 1.3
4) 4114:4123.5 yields 0.8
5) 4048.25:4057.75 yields -0.6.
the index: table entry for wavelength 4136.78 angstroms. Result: 9.537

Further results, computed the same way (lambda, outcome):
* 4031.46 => 8.609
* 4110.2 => 7.797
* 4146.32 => 9.575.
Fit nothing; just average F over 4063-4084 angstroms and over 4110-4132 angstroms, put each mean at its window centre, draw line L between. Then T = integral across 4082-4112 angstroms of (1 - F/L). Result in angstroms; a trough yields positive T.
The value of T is 7.4 angstroms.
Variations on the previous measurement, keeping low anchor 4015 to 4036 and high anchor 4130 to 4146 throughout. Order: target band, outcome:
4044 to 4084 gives 0.7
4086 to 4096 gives 1.8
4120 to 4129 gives -0.1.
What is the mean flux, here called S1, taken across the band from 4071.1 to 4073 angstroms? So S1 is 8.99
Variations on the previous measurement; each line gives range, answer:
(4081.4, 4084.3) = 8.66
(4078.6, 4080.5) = 9.28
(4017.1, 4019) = 10.3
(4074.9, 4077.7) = 9.23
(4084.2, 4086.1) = 8.56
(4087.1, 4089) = 8.6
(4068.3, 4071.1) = 9.11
